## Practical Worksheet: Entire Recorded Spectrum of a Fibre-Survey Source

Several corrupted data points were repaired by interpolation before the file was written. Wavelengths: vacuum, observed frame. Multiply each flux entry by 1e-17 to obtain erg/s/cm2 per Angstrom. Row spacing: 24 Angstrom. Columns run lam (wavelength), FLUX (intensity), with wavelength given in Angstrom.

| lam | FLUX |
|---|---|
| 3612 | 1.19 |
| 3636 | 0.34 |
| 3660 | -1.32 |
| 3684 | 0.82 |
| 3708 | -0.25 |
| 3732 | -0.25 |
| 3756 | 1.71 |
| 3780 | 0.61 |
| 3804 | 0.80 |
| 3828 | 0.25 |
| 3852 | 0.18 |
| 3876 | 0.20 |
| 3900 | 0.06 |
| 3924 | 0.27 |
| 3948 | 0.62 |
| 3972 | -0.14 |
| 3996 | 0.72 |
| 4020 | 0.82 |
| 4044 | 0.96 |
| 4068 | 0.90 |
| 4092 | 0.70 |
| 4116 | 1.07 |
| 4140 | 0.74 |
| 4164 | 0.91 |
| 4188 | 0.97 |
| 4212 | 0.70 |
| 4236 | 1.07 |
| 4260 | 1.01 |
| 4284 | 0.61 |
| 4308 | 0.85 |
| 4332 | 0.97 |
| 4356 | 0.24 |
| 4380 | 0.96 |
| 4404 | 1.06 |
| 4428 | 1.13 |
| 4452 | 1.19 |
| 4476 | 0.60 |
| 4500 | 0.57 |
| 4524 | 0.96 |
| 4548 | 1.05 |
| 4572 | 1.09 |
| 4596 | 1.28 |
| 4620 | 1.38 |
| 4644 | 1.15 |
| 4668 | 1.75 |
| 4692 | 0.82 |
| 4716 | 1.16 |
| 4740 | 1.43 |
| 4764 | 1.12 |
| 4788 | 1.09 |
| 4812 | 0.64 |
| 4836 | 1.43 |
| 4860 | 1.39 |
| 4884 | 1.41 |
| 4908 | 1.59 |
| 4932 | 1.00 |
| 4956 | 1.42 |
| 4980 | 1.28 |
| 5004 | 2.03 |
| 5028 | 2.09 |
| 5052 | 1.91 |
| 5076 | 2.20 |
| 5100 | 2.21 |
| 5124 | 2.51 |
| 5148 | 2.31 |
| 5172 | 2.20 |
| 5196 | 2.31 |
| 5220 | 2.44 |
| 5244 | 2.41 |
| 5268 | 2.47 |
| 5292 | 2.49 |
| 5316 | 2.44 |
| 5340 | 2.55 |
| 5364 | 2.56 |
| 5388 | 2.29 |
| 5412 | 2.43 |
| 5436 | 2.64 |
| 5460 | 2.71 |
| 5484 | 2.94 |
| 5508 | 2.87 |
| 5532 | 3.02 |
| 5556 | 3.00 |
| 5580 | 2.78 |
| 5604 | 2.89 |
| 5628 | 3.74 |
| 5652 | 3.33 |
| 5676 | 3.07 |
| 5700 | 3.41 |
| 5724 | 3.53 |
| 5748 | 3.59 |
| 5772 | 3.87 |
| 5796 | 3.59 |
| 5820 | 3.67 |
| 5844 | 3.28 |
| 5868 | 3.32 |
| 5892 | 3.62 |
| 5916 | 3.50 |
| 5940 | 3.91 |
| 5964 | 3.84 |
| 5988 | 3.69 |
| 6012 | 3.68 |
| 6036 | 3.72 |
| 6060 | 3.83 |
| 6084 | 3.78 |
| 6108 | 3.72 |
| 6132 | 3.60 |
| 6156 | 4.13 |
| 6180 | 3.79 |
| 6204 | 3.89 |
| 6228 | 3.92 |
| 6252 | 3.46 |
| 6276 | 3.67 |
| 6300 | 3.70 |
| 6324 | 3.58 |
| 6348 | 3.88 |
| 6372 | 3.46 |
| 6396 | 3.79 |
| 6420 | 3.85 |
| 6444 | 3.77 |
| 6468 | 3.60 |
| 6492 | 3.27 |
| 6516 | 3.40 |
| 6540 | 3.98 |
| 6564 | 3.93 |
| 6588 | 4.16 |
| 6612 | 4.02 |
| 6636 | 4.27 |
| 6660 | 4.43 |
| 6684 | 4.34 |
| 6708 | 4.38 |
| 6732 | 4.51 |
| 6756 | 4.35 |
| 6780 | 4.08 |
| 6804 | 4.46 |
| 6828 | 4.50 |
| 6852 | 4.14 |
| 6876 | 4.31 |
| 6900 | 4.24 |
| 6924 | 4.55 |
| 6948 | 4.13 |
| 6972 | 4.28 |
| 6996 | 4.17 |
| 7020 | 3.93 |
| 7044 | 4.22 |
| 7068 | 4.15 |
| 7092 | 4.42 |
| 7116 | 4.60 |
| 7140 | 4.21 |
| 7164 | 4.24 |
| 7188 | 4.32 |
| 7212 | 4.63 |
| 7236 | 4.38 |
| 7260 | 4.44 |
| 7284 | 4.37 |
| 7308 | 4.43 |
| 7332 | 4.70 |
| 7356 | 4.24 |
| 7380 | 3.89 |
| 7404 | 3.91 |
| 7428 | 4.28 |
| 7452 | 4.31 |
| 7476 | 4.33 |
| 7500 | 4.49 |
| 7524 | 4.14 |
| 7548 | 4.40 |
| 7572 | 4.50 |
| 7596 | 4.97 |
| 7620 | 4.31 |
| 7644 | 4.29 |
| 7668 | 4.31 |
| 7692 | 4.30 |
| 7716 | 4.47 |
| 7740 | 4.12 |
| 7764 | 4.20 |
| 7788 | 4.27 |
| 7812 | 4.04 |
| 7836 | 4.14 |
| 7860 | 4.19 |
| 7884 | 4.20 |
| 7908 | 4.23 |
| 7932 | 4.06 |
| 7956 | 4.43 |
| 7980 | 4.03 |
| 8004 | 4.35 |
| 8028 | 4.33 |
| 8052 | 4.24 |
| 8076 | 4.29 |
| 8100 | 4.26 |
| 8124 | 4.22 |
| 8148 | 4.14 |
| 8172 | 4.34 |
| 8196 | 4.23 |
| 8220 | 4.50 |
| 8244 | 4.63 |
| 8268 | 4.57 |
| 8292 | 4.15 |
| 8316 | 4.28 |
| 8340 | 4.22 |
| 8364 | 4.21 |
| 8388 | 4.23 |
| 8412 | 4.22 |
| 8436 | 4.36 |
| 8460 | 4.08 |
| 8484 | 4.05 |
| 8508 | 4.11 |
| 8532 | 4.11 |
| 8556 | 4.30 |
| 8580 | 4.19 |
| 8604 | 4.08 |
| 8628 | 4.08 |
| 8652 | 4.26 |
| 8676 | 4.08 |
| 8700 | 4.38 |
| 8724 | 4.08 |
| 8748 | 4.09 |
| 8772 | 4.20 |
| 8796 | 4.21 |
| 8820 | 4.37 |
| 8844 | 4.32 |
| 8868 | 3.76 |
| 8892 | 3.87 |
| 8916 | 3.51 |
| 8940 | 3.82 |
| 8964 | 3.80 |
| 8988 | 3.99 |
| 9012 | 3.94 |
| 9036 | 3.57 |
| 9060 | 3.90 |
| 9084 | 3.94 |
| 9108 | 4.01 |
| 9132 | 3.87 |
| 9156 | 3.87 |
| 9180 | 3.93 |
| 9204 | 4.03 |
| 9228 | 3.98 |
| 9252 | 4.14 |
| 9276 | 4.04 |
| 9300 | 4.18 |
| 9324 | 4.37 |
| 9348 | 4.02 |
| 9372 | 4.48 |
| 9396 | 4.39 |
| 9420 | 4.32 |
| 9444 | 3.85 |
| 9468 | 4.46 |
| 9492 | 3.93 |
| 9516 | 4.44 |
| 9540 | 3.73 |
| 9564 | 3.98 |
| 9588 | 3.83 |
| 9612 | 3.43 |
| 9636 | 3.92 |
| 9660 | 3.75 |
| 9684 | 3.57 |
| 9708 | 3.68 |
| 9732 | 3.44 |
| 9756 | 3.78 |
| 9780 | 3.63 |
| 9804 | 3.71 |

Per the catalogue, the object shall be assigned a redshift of 0.254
